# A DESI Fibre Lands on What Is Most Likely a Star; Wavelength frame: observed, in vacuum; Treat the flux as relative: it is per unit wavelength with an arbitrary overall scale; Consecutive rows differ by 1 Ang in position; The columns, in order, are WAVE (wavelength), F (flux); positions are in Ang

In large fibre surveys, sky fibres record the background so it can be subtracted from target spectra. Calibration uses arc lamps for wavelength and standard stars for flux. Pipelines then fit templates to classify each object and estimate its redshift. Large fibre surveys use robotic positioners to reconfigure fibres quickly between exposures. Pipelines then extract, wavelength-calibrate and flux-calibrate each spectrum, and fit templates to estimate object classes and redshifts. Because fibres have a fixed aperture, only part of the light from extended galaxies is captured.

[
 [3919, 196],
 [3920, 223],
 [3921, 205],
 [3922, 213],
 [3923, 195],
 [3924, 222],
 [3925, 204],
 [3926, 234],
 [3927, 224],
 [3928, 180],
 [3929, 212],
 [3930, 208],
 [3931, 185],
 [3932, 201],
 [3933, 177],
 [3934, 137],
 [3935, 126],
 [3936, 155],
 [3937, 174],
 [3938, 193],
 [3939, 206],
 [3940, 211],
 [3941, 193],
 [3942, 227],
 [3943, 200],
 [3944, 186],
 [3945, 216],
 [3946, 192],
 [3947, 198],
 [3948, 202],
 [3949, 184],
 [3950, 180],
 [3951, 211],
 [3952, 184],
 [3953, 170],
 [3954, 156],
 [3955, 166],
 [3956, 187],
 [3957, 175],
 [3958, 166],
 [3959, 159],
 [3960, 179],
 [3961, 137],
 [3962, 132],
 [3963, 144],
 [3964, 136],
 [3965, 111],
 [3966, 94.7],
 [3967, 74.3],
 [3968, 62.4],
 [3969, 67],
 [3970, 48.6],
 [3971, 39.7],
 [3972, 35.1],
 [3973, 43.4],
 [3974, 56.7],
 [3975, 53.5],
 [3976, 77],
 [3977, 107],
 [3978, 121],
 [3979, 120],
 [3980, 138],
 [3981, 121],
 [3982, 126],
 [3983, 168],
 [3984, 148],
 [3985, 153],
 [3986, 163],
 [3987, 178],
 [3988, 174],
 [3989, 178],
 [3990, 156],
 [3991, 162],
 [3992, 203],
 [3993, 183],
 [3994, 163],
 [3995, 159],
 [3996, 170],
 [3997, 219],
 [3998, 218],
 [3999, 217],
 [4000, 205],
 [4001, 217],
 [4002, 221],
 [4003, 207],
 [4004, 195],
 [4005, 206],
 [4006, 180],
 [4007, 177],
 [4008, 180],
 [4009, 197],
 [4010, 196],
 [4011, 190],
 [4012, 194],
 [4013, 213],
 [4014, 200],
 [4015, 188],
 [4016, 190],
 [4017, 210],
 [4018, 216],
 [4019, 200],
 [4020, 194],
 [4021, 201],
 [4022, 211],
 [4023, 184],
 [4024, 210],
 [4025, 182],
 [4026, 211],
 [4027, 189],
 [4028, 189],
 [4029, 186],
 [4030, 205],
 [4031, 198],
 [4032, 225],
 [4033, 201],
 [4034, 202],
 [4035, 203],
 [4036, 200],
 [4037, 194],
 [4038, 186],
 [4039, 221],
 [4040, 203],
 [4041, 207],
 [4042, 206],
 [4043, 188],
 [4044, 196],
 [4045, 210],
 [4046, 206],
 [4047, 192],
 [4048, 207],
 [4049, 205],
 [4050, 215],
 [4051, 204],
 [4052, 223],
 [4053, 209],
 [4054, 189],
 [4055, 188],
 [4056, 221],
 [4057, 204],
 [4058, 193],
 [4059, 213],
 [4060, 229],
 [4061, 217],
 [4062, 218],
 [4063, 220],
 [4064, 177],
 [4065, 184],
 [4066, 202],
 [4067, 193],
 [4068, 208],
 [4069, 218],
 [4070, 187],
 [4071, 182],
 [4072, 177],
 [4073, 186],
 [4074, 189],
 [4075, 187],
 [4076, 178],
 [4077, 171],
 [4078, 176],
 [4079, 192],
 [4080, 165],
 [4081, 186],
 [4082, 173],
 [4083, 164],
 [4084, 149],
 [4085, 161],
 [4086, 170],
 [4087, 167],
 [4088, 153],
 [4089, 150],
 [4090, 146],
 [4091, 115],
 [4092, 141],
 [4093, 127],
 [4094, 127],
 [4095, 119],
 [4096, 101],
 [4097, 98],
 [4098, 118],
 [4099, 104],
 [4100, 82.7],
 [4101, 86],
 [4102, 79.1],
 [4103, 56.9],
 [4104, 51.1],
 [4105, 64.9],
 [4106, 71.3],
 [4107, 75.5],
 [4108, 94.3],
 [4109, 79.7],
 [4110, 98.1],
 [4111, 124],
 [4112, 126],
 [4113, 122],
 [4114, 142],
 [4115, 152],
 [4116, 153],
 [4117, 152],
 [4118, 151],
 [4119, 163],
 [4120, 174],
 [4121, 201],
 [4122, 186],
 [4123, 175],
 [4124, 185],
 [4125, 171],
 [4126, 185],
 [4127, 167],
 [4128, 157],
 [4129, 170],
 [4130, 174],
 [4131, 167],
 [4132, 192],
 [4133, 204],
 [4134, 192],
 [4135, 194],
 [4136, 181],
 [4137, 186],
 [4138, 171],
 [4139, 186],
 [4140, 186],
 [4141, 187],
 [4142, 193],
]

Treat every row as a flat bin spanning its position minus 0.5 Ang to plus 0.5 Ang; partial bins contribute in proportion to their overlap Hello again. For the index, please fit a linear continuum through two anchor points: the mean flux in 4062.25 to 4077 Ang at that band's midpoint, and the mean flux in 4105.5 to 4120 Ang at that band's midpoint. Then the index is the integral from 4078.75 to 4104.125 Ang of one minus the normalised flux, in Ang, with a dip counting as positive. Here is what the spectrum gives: 4.6 Ang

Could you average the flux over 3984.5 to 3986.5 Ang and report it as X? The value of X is 158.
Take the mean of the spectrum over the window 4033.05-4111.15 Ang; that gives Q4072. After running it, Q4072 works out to 167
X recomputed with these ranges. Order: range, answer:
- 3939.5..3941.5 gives 202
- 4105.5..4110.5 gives 83.8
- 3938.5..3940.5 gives 208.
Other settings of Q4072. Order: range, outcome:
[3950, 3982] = 120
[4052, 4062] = 208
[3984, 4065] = 197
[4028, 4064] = 205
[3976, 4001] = 164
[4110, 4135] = 165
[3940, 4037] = 169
